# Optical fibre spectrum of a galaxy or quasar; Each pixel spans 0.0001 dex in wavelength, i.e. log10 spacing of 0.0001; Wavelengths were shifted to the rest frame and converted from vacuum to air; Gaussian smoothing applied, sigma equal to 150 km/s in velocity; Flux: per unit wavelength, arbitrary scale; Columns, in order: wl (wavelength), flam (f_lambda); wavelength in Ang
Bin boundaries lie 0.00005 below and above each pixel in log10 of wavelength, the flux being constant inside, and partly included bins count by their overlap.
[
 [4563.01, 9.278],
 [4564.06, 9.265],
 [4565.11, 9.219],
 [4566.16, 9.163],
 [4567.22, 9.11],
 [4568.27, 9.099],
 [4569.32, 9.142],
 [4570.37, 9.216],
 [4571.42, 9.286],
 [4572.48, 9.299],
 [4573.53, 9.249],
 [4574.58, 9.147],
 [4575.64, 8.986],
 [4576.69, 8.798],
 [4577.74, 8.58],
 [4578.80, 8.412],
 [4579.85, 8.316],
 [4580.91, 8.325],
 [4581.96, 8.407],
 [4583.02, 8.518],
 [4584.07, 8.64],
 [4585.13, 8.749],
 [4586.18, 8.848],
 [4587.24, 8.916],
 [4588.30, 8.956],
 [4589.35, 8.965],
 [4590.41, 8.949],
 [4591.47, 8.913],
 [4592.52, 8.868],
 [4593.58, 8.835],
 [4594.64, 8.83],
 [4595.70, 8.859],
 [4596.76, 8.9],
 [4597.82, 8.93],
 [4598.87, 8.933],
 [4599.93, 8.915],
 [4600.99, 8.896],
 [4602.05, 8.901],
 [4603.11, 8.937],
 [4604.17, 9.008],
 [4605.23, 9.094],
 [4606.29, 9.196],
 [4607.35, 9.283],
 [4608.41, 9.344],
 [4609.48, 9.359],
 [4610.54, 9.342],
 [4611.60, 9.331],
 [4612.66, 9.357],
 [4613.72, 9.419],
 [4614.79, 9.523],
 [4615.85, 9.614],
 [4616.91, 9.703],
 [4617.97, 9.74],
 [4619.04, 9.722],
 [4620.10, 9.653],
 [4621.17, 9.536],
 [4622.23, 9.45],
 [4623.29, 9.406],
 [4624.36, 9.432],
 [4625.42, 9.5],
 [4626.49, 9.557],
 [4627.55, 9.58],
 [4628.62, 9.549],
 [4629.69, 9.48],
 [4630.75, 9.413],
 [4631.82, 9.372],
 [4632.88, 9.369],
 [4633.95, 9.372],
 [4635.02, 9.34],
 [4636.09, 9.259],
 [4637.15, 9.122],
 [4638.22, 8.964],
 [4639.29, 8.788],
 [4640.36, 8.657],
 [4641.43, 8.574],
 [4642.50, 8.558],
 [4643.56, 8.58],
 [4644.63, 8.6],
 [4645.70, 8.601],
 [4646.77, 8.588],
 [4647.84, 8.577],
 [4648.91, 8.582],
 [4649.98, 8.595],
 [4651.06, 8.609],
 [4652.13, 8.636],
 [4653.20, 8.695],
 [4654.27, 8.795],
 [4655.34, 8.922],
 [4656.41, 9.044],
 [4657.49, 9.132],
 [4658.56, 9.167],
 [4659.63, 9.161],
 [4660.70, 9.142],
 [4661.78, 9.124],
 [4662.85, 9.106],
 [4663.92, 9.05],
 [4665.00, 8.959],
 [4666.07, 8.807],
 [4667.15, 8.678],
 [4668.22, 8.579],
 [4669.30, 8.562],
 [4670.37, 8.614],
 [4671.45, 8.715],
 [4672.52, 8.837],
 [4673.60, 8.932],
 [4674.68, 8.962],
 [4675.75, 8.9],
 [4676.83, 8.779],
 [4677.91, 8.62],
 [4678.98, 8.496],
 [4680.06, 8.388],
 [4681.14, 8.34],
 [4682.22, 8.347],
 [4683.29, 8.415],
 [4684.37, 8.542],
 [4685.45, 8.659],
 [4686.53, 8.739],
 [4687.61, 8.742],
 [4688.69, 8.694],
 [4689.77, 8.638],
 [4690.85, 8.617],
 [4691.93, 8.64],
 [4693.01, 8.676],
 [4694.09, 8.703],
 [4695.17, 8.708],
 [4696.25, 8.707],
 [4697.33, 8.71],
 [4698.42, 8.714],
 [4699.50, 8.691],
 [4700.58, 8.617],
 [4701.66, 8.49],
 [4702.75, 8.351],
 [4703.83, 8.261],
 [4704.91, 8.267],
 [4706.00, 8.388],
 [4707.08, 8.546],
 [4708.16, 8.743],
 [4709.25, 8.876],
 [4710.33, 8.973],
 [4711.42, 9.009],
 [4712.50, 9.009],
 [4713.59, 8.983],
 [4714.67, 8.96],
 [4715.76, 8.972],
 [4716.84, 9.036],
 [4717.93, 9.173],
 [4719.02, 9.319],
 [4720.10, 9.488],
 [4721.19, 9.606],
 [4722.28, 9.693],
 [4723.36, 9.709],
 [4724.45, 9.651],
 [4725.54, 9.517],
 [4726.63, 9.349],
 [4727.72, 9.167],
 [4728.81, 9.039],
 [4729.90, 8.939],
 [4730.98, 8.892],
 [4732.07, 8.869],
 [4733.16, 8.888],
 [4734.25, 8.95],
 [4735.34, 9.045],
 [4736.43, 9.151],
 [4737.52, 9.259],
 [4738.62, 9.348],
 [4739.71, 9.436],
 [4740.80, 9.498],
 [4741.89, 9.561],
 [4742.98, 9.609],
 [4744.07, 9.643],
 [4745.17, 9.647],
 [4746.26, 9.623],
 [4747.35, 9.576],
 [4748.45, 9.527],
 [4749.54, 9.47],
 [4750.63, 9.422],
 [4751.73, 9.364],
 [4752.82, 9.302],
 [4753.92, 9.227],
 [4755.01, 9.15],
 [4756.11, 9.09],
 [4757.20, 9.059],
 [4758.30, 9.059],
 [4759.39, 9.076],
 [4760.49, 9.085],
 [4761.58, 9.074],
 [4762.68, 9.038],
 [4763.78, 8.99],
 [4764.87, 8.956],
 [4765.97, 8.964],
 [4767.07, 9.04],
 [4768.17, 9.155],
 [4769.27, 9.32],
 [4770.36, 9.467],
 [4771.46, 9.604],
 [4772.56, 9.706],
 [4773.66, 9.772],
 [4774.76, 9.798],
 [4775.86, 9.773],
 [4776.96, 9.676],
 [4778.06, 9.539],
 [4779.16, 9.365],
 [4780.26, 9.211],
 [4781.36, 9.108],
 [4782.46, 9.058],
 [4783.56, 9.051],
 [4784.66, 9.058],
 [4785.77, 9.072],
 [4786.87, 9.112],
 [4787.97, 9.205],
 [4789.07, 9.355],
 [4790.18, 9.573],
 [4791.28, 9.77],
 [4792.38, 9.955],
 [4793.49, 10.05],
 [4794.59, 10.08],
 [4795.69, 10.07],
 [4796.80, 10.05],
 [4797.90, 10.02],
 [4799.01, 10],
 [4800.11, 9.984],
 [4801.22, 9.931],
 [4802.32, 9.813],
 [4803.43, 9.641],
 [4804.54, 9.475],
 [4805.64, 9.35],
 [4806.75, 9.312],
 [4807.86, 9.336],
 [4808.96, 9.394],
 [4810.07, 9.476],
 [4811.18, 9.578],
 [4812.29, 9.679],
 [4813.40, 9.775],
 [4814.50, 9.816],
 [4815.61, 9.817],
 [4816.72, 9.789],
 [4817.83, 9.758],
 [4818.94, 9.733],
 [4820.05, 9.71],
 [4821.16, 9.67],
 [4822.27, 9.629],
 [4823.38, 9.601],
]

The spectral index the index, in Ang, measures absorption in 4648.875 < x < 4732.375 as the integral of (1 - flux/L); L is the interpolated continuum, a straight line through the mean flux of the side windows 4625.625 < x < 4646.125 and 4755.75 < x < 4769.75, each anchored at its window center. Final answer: 2.2 Ang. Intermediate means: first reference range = 9.1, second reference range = 9.07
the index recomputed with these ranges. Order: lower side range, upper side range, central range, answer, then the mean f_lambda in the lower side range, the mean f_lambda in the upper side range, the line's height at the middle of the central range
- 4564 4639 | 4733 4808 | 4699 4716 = 1.1 Ang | 9.13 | 9.42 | 9.32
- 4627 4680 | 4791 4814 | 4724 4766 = 0.8 Ang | 8.9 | 9.75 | 9.42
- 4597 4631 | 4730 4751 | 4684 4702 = 1.3 Ang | 9.34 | 9.33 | 9.34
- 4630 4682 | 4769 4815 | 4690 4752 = 0.9 Ang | 8.85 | 9.58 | 9.2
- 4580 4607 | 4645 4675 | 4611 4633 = -1.7 Ang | 8.85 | 8.82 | 8.84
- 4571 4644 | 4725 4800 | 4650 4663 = 0.3 Ang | 9.1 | 9.37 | 9.18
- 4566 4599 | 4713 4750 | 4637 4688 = 2.0 Ang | 8.88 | 9.31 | 9.11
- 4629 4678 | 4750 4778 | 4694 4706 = 0.7 Ang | 8.89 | 9.29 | 9.06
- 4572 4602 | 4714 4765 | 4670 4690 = 1.0 Ang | 8.82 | 9.27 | 9.09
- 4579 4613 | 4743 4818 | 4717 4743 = 0.1 Ang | 8.92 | 9.47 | 9.32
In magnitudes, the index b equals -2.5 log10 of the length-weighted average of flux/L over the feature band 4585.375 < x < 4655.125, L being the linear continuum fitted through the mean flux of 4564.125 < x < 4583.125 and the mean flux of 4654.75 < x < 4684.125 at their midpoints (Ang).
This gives -0.03 mag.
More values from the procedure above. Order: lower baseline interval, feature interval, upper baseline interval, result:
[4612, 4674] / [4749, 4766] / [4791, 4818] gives 0.05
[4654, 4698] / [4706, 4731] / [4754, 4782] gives -0.02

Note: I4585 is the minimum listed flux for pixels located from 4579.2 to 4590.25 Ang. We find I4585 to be 8.316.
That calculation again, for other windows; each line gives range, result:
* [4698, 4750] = 8.261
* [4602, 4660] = 8.558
